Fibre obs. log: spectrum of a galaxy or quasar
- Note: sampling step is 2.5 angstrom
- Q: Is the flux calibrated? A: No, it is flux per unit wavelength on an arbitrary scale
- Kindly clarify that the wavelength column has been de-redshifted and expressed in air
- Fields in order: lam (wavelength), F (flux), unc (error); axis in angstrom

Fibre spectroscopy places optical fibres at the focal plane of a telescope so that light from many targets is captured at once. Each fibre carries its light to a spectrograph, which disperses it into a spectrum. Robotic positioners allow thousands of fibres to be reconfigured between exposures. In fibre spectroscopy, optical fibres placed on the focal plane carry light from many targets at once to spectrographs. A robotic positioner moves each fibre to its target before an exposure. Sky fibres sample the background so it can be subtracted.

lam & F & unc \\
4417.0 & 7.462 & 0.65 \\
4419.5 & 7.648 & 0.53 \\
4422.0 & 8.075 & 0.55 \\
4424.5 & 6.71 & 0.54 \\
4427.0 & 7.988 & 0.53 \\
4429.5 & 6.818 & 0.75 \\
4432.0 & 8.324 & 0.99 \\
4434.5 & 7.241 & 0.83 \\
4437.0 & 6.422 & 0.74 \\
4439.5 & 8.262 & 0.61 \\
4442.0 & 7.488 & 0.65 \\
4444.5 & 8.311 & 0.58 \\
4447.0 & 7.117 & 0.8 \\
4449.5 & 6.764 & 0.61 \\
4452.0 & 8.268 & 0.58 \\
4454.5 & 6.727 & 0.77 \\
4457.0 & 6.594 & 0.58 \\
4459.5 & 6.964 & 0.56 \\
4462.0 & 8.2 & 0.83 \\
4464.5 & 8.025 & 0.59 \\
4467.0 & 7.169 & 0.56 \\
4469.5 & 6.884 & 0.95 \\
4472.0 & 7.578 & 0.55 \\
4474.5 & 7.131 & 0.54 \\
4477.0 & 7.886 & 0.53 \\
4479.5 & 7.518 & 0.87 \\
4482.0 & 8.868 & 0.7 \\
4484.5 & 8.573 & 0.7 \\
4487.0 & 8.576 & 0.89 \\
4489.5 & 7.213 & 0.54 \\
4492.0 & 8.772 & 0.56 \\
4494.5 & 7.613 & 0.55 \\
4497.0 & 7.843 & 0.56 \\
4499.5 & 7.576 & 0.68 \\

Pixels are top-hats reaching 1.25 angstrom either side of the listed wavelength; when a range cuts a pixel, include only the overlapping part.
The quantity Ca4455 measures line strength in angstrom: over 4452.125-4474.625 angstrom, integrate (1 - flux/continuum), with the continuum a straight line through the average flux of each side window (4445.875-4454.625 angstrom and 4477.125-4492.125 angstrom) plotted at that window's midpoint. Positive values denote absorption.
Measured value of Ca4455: 0.9 angstrom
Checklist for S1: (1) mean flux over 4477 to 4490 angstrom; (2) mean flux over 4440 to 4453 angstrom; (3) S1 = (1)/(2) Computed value 1.07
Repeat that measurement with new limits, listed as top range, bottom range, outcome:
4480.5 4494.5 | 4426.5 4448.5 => 1.10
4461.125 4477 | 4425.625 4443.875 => 1.00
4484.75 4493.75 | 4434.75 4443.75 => 1.10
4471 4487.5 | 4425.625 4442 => 1.07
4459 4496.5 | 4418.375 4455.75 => 1.05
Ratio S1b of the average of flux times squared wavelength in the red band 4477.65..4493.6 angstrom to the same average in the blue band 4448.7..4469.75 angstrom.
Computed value 1.14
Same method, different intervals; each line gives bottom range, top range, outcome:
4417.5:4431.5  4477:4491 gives 1.12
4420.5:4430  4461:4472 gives 1.03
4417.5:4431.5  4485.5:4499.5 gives 1.10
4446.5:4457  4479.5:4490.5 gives 1.17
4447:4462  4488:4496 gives 1.12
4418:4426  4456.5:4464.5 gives 1.01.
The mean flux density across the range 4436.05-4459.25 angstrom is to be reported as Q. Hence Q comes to 7.32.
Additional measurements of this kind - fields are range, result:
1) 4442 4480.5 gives 7.41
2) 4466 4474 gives 7.2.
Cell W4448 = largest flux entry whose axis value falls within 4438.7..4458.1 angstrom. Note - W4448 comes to 8.311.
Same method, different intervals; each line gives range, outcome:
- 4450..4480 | 8.268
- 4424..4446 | 8.324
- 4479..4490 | 8.868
